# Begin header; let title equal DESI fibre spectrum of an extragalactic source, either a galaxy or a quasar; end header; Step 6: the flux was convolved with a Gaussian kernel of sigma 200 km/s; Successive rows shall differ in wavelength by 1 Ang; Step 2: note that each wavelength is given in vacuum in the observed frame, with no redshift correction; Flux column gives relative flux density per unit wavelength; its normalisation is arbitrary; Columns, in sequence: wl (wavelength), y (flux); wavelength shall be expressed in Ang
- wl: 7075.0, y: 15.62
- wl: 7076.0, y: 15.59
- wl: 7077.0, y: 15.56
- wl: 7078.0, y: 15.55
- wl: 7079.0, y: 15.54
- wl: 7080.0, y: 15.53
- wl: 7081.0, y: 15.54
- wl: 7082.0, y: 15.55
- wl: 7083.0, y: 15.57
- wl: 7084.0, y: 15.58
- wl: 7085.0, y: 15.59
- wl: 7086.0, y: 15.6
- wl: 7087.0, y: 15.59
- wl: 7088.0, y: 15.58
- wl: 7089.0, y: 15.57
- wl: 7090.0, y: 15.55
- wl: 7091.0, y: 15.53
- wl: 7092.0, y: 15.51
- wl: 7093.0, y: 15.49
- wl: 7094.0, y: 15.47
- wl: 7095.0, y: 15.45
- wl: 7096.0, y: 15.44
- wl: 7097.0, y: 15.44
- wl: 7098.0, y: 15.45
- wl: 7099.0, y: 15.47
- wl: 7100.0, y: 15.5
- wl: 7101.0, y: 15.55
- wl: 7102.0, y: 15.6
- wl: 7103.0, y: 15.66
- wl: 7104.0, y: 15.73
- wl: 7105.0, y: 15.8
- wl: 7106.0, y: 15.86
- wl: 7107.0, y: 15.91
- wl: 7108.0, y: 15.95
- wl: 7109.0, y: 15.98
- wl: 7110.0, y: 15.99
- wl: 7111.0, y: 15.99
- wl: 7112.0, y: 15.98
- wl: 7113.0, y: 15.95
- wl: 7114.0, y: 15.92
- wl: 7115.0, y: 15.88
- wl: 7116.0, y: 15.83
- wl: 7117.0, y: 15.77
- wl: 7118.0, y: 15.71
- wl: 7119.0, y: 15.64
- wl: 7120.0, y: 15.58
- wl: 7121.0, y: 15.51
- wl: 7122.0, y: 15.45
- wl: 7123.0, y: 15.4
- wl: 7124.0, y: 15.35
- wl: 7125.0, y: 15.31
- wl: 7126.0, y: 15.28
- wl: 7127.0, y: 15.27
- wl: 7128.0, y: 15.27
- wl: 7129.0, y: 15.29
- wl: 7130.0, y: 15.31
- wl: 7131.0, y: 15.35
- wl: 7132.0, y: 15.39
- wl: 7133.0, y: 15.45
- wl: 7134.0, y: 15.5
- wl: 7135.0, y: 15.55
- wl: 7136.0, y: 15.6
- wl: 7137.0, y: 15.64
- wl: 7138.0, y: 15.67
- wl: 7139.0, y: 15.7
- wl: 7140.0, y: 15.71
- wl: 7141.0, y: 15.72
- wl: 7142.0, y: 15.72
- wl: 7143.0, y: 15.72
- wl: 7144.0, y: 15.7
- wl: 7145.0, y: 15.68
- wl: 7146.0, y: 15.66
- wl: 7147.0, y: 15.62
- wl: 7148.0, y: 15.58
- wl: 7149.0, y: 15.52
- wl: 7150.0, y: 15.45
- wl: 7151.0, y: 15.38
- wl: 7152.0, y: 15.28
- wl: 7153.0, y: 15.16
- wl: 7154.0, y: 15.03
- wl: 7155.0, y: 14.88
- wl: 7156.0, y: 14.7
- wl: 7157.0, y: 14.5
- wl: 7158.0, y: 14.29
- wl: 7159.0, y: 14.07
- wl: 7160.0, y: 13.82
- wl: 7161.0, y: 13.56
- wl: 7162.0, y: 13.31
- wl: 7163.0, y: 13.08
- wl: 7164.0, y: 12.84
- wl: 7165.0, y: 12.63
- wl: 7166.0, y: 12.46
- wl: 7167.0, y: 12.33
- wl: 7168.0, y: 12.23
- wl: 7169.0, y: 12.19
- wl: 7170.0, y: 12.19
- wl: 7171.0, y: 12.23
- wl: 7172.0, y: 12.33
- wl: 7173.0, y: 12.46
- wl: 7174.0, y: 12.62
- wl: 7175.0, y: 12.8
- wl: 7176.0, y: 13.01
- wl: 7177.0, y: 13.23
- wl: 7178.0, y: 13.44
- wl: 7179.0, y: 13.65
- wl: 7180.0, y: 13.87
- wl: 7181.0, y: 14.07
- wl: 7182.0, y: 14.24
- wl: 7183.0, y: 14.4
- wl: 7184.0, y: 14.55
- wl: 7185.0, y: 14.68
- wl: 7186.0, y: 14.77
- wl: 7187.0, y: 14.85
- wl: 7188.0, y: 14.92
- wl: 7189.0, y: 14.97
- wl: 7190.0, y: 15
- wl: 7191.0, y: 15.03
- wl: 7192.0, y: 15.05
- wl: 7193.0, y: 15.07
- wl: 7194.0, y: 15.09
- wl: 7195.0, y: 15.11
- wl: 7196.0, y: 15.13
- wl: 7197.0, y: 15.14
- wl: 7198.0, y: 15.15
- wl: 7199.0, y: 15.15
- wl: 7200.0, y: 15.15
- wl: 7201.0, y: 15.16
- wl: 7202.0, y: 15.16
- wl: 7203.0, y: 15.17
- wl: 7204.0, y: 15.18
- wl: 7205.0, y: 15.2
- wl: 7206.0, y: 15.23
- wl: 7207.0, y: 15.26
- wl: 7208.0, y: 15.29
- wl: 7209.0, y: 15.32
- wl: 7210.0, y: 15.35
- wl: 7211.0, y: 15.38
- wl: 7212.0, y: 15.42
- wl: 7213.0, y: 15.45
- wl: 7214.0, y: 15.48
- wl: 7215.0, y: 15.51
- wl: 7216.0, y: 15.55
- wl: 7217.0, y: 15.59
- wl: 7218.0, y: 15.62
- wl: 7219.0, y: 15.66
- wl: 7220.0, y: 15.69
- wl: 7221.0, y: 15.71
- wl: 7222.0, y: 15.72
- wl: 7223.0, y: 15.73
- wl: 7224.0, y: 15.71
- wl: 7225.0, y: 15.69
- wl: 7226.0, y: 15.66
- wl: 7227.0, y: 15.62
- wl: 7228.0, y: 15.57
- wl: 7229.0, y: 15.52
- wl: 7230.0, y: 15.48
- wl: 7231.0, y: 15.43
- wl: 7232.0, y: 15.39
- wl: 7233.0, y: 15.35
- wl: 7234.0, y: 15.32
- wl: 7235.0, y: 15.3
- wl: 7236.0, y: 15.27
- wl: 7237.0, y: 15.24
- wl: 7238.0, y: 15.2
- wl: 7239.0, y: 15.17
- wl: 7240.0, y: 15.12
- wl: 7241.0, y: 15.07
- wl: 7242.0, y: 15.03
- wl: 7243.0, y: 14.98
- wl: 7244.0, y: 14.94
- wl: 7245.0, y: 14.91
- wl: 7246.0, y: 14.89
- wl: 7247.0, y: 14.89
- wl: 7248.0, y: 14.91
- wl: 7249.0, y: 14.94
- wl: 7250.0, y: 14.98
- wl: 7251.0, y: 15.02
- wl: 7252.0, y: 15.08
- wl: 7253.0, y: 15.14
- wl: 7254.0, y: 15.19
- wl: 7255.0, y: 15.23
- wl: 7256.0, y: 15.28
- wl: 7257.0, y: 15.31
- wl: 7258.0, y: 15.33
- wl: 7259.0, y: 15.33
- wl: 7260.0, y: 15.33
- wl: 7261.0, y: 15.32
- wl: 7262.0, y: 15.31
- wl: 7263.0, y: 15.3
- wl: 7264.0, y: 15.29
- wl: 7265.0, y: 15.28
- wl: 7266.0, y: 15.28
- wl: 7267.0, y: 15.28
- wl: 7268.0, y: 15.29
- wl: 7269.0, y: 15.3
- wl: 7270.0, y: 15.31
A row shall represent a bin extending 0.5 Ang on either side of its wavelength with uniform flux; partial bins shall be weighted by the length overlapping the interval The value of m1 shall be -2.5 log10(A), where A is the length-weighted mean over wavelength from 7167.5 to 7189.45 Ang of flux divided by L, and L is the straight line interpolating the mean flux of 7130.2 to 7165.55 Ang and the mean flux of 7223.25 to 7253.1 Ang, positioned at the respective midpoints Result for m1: 0.12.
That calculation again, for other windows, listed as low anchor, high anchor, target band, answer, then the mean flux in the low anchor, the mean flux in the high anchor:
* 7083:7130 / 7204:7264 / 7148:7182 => 0.138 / 15.6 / 15.3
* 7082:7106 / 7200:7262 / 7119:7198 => 0.062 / 15.6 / 15.3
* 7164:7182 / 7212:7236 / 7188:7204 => -0.077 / 12.8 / 15.5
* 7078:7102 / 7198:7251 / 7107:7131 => -0.011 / 15.5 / 15.3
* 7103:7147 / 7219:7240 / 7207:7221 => 0.002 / 15.6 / 15.5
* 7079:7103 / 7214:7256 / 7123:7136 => 0.007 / 15.5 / 15.3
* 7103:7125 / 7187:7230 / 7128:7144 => 0.008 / 15.8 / 15.3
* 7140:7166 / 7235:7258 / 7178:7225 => -0.014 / 14.7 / 15.1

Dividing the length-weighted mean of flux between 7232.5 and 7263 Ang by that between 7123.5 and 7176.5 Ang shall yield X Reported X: 1.0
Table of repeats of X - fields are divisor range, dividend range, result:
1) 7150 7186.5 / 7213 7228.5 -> 1.15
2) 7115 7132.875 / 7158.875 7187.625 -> 0.86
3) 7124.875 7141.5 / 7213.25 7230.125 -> 1.01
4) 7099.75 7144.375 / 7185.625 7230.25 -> 0.98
